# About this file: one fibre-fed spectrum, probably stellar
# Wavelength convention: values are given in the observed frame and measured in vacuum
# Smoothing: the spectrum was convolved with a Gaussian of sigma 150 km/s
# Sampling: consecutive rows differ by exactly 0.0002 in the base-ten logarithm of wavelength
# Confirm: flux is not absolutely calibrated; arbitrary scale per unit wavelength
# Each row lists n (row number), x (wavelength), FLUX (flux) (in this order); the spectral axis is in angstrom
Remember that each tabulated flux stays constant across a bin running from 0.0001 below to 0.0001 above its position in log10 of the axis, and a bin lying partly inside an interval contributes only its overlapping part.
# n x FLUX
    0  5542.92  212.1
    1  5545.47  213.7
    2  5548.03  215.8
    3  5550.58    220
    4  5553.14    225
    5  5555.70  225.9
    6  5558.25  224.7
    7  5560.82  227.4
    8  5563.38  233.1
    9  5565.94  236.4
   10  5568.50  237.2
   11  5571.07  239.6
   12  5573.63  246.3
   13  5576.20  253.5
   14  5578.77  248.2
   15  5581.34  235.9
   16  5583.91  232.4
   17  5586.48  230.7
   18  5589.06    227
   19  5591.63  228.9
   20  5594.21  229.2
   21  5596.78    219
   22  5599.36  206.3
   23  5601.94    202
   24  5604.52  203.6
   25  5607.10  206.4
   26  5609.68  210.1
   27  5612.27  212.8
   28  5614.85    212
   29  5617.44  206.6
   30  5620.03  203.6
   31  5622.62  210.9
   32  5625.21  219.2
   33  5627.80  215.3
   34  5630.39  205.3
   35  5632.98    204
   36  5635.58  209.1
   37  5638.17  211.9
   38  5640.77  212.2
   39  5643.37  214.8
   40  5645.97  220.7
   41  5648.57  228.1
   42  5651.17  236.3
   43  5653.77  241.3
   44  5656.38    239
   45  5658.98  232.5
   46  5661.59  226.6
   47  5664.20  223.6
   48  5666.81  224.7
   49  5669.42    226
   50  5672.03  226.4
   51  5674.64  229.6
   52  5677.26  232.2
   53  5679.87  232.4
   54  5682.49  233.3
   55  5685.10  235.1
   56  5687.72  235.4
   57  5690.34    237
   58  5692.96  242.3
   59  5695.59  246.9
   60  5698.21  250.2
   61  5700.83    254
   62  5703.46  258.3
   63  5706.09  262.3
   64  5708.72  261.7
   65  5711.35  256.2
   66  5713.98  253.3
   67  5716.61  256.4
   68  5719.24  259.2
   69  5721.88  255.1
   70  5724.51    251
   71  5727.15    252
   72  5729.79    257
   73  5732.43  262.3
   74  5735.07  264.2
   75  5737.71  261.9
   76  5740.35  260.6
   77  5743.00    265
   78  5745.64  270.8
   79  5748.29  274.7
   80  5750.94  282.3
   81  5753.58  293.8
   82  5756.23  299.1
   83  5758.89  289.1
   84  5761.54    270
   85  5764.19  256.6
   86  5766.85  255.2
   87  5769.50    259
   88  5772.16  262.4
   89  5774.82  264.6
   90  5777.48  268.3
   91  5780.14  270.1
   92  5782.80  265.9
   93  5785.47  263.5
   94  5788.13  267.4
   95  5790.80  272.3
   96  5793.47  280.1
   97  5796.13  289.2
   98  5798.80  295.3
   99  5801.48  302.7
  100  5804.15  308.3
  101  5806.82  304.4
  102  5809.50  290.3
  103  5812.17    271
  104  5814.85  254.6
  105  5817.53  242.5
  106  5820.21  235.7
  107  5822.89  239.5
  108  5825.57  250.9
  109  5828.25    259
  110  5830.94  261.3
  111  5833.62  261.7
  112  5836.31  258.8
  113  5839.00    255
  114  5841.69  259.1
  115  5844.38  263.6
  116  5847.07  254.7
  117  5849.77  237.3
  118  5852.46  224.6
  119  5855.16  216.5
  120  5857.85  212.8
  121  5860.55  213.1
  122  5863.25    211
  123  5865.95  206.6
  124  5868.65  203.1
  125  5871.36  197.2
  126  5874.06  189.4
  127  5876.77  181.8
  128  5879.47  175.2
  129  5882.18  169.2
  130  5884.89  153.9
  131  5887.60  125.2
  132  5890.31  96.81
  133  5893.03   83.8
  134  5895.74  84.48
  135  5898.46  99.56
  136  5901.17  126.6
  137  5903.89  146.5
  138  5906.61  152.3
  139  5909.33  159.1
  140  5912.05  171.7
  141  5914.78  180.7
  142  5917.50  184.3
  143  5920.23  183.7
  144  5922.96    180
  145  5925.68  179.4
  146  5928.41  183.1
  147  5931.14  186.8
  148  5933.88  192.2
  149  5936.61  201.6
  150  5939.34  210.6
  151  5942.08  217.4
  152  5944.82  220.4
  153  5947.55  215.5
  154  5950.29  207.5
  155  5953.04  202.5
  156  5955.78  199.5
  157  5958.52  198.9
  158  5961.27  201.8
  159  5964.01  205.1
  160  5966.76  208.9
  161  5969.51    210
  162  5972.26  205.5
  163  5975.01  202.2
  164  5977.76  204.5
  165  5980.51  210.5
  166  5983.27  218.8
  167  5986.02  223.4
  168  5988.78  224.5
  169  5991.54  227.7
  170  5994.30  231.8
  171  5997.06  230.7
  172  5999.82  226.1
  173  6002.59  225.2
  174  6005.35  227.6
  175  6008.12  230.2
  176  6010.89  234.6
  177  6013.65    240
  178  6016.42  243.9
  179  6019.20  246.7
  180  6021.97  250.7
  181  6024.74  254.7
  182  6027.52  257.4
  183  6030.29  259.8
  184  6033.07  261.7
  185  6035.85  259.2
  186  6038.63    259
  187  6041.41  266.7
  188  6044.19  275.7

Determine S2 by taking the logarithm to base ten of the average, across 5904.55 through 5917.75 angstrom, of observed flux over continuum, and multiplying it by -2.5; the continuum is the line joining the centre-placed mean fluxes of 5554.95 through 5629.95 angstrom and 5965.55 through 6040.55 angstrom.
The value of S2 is 0.350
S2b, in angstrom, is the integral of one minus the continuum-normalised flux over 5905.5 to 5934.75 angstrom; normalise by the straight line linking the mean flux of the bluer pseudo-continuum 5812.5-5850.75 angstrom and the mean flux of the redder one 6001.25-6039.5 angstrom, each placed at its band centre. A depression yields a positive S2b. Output 8.5 angstrom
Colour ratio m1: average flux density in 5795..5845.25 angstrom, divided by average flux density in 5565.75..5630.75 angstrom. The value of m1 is 1.21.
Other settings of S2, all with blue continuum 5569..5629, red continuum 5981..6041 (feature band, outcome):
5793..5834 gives -0.176 mag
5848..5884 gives 0.152 mag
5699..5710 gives -0.144 mag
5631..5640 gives 0.076 mag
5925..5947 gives 0.181 mag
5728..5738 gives -0.148 mag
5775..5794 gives -0.170 mag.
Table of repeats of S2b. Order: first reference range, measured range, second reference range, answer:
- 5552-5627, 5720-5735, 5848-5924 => -4.3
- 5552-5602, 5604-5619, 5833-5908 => 1.1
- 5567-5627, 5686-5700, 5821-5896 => -1.7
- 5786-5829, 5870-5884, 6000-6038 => 4.4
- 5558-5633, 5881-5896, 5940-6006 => 6.6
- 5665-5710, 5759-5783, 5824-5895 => -4.3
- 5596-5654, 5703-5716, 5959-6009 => -2.7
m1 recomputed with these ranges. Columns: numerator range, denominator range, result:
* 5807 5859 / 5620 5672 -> 1.14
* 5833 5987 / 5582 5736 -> 0.83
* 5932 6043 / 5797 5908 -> 1.05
